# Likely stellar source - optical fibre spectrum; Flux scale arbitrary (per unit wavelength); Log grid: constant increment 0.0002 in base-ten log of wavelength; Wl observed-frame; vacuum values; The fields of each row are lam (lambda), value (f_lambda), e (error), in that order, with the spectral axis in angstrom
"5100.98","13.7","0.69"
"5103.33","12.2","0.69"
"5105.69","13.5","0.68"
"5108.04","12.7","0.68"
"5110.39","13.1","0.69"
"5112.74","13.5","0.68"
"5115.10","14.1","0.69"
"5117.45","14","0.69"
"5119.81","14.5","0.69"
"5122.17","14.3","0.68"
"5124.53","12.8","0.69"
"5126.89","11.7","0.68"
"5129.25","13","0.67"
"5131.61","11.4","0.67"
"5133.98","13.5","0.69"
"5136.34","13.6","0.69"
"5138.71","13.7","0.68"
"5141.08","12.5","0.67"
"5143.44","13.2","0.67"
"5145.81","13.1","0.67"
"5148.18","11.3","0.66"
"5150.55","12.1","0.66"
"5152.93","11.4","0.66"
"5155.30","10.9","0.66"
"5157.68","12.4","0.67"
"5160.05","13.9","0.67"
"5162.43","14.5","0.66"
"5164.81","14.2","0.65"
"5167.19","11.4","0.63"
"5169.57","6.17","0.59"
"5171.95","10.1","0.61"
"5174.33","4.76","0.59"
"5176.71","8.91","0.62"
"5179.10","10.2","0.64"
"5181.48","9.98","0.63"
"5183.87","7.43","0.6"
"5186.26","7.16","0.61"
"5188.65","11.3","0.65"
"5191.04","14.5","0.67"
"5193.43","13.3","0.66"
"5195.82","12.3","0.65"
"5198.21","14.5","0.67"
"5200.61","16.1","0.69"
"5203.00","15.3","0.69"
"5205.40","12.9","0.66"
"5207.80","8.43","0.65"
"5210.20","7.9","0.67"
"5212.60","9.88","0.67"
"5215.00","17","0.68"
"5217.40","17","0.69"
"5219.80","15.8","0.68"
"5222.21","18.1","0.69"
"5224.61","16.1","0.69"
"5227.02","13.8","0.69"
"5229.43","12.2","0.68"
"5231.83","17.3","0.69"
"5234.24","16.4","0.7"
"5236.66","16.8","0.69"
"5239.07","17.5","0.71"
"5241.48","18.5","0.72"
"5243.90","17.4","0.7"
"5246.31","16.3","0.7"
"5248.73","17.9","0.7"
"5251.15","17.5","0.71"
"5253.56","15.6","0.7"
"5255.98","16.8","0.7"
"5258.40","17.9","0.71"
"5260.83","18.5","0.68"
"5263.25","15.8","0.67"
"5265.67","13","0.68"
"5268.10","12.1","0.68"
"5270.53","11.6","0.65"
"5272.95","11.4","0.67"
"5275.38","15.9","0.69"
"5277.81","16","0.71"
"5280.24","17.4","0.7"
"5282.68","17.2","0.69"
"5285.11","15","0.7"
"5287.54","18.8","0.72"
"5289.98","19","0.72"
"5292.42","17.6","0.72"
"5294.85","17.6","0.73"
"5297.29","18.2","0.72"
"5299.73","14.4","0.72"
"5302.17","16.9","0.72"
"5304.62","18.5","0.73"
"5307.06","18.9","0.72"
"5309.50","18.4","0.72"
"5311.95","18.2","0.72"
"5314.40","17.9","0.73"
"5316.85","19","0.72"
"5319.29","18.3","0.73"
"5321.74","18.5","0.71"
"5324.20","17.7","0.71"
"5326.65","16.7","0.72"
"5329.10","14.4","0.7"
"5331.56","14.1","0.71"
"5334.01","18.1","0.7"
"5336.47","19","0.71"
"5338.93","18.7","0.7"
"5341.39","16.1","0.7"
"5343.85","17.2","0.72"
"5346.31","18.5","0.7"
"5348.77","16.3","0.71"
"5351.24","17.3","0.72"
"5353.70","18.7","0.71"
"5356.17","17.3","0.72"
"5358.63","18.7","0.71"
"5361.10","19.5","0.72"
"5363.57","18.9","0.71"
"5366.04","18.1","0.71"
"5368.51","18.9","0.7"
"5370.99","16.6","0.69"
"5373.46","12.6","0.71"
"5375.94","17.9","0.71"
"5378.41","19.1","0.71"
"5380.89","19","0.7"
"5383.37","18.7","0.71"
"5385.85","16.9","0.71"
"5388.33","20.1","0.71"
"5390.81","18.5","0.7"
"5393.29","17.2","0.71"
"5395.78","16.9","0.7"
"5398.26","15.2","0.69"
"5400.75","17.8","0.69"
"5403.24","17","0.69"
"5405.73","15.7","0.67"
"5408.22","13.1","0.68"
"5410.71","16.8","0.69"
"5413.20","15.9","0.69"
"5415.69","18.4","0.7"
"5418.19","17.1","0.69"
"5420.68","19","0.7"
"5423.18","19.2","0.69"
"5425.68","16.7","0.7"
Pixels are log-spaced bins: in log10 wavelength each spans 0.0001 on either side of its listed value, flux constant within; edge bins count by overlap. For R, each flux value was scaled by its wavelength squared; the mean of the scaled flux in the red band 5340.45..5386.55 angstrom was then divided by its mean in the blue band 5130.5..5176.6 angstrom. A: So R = 1.64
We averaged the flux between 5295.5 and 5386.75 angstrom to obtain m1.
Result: 17.6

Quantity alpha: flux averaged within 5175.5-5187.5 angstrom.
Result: 8.74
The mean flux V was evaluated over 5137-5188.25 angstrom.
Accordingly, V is 10.9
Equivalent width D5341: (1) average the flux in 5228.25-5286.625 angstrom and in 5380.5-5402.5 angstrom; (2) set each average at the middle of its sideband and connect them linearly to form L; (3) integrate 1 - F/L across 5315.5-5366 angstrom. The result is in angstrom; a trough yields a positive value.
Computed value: -1.8 angstrom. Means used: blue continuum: 15.9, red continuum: 17.7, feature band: 17.7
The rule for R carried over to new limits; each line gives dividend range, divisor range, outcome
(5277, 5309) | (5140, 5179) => 1.63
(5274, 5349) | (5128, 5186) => 1.63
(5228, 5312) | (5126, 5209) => 1.46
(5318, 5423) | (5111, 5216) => 1.57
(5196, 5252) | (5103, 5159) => 1.22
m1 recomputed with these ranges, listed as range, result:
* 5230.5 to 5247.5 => 17.1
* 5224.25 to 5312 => 16.4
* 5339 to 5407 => 17.6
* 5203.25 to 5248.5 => 15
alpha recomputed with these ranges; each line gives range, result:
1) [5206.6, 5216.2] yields 10.8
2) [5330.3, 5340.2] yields 17.5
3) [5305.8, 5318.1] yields 18.5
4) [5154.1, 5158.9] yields 11.7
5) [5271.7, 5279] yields 14.4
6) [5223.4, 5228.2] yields 15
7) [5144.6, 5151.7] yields 12.2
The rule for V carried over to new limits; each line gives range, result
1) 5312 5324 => 18.3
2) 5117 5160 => 12.8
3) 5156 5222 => 11.8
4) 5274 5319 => 17.5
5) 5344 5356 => 17.6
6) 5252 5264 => 17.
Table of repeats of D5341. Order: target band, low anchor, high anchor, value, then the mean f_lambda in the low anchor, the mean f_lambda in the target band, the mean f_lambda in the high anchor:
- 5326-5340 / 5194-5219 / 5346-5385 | 0.1 angstrom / 13.2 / 16.8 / 17.9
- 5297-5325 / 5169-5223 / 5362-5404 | -4.6 angstrom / 11.7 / 17.9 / 17.6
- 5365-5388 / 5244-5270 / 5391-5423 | -1.3 angstrom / 16.1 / 17.6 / 16.8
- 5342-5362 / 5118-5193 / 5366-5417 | -2.0 angstrom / 11.6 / 17.9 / 17.1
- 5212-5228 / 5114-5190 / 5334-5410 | -2.5 angstrom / 11.7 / 15.6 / 17.5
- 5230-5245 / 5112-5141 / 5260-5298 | -1.9 angstrom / 13.3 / 17.1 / 15.9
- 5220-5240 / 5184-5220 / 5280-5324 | -2.7 angstrom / 12.7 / 16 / 17.8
